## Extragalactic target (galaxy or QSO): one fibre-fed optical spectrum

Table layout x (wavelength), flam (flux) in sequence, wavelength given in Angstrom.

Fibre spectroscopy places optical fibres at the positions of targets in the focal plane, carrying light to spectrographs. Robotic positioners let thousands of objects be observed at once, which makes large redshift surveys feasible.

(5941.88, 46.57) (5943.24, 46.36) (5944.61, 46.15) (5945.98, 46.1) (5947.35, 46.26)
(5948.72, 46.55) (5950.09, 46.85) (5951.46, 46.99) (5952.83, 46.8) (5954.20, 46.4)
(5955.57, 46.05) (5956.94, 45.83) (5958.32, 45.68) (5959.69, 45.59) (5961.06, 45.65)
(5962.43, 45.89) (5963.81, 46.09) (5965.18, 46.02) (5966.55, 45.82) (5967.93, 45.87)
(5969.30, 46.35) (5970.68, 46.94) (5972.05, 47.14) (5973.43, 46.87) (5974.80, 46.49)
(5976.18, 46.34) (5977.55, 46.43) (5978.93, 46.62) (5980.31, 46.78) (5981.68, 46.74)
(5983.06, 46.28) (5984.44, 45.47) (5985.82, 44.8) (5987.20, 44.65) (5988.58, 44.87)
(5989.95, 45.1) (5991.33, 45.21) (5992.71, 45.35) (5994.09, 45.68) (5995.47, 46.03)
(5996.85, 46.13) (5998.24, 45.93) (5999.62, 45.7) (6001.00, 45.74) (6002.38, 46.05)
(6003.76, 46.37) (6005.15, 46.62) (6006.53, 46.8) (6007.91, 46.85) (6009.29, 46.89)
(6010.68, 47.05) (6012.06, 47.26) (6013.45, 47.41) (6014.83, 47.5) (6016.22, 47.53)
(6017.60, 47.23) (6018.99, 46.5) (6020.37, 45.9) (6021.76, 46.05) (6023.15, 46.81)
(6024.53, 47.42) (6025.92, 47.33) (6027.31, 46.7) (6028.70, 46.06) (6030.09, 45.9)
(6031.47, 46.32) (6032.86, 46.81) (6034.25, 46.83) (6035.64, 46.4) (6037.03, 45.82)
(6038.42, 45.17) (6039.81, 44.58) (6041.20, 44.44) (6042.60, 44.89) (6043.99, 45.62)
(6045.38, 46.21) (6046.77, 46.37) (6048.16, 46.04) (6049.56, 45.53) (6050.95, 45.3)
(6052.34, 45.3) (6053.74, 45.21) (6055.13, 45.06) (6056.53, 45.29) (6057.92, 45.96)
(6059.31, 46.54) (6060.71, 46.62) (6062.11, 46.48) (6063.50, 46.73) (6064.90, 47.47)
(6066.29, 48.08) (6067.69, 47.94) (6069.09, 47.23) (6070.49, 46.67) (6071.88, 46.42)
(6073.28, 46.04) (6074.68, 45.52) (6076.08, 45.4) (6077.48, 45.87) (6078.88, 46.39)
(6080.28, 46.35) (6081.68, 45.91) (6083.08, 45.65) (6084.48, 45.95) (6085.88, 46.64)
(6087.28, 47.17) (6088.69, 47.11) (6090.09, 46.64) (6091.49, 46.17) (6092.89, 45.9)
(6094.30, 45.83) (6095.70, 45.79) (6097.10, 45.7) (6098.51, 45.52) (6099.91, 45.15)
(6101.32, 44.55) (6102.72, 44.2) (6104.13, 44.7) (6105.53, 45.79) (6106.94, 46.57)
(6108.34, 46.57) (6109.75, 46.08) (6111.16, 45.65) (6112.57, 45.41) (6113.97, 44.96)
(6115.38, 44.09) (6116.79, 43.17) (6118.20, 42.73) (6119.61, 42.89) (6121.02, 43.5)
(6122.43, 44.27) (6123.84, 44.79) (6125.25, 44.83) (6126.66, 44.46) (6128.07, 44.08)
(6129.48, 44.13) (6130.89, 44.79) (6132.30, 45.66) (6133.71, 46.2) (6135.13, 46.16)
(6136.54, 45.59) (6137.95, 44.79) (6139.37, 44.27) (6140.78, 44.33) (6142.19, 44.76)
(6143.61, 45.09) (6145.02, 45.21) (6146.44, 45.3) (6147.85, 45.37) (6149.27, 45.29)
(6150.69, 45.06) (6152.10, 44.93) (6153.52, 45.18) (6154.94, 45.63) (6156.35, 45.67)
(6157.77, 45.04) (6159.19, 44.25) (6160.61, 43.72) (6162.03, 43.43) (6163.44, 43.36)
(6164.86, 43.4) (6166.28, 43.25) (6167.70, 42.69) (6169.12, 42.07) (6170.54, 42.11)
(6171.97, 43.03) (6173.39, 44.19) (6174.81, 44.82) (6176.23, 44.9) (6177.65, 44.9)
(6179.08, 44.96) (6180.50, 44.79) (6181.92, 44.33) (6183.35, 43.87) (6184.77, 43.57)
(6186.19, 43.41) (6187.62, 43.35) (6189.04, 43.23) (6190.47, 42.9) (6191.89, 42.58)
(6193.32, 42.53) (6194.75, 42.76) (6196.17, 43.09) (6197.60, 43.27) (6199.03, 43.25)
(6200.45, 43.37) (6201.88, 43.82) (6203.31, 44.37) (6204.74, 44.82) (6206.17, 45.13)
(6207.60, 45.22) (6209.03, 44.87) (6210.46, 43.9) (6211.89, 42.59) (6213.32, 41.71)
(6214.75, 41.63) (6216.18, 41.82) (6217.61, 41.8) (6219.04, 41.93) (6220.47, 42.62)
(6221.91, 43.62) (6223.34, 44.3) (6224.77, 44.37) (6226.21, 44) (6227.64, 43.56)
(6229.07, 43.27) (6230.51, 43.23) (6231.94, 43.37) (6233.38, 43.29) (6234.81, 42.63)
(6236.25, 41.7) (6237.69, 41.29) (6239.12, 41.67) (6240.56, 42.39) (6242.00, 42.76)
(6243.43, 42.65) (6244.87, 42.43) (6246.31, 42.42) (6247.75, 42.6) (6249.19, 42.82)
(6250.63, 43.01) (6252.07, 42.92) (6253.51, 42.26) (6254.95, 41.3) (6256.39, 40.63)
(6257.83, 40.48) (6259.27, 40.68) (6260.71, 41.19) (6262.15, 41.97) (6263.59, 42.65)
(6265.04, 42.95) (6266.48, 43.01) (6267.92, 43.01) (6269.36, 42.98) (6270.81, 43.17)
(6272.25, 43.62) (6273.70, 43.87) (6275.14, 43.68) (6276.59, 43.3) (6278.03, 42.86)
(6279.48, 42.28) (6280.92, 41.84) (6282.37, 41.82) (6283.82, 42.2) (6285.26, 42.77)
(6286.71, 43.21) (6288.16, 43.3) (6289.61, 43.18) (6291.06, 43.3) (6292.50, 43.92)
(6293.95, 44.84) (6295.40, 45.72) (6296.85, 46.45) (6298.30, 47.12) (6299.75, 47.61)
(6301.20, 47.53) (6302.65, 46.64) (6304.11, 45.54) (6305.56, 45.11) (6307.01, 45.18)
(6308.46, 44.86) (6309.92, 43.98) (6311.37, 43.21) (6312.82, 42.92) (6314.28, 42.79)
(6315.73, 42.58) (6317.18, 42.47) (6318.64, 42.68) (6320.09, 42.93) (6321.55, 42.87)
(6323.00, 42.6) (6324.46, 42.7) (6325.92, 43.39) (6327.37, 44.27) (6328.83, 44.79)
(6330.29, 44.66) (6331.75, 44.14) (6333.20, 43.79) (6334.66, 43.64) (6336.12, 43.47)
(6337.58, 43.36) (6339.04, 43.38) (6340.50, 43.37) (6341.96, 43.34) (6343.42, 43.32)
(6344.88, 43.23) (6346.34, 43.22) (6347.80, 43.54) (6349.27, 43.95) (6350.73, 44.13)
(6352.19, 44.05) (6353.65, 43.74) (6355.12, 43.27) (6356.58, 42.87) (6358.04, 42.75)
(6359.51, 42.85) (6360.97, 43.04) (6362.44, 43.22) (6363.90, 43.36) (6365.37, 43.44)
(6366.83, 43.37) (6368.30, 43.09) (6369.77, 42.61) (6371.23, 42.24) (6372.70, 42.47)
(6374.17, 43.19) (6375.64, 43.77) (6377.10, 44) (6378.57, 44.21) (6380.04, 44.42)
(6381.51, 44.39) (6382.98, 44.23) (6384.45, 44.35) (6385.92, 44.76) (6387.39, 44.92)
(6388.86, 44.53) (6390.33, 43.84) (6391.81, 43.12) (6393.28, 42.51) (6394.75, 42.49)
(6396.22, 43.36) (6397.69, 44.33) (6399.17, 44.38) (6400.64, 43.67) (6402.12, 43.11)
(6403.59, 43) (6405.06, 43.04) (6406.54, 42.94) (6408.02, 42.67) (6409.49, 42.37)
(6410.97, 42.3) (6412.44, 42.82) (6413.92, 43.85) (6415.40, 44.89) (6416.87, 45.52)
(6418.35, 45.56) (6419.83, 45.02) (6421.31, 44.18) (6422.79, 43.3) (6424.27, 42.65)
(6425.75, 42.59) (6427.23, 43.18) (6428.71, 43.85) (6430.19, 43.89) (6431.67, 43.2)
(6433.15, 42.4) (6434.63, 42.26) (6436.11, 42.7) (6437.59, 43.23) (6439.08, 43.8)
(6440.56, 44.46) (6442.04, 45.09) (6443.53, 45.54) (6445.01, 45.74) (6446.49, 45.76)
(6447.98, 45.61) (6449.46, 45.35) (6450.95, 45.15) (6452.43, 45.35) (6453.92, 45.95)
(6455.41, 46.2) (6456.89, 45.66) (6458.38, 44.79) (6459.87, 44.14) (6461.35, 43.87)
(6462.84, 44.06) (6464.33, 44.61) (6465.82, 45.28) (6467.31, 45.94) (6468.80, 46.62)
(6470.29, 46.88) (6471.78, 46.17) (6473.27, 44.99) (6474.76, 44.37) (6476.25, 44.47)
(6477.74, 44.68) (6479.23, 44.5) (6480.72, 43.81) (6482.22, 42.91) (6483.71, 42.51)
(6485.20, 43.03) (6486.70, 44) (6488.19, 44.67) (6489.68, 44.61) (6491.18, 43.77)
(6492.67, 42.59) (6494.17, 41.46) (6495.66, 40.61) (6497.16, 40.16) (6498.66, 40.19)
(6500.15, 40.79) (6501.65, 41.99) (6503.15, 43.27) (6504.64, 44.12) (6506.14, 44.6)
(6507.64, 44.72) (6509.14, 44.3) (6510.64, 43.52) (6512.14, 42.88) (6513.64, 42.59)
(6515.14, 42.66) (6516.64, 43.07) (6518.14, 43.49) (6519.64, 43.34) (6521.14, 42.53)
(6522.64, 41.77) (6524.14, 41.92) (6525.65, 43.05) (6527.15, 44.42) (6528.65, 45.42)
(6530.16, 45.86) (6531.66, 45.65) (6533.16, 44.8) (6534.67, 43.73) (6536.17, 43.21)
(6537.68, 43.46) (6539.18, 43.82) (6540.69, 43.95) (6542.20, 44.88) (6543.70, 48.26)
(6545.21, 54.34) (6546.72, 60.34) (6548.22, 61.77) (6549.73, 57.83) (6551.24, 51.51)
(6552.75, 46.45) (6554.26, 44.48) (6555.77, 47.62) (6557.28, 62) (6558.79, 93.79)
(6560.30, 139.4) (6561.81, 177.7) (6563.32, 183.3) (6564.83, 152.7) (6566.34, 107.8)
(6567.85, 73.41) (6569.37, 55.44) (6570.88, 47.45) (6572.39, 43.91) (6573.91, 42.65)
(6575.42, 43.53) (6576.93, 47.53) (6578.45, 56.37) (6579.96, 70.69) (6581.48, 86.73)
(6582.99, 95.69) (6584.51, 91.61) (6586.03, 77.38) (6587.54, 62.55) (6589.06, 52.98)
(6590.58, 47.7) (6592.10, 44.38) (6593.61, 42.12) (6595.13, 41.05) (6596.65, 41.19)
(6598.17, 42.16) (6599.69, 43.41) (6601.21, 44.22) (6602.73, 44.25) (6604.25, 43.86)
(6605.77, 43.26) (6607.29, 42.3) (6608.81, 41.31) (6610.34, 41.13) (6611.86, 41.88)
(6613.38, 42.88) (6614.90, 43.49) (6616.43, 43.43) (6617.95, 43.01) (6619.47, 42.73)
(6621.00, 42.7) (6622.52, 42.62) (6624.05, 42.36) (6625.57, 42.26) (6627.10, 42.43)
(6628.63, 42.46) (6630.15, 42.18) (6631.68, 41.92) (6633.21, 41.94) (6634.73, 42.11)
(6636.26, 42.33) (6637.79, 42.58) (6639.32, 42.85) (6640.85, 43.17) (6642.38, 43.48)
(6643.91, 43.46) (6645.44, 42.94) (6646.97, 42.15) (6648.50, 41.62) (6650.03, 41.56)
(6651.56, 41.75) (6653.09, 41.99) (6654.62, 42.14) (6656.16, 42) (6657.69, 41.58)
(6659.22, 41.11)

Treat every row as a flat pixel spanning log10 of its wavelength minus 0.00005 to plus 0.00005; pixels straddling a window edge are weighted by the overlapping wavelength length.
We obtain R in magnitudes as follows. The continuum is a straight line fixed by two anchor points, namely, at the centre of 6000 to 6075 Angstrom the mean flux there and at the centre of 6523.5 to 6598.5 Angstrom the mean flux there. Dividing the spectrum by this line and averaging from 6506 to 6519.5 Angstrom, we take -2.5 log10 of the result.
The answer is 0.39 mag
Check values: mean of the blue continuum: 46.4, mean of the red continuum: 63.6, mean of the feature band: 43.5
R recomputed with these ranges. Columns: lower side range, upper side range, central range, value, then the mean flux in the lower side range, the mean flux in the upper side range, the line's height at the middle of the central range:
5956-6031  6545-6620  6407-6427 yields 0.32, 46.3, 63.1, 58.3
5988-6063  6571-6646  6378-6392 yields 0.07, 46.1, 48.1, 47.3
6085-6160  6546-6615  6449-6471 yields 0.30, 45.2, 64.6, 59.5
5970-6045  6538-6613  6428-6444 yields 0.33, 46.2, 63.3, 59.1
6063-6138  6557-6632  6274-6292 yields 0.20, 45.6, 61.3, 51.4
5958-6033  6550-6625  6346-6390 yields 0.27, 46.3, 62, 56.1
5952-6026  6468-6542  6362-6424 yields 0.01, 46.3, 43.6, 44.2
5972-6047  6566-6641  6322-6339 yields 0.11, 46.2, 49.9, 48.2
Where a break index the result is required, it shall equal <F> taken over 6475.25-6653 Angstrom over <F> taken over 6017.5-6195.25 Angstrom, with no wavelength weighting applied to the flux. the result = 1.14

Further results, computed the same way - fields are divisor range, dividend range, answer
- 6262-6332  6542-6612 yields 1.48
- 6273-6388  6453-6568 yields 1.21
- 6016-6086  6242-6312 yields 0.94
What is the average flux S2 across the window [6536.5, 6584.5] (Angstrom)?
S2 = 72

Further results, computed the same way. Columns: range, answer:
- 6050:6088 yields 46.3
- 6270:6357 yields 43.8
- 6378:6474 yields 44.2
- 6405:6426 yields 43.6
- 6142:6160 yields 45.1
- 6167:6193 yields 43.6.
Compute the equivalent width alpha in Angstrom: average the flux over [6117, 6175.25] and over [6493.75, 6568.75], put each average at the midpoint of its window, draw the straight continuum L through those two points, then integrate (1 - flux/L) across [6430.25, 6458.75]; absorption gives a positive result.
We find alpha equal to 5.3 Angstrom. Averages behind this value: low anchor 44.4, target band 44.6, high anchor 57.9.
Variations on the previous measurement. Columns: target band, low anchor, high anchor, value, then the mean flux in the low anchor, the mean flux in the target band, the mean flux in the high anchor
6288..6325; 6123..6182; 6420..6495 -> 0.1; 44.5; 44.3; 44.3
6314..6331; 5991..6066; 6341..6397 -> 0.2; 46.2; 43.2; 43.5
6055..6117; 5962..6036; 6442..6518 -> -0.1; 46.3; 46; 44.1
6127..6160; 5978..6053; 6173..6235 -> -0.5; 46.1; 45.1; 43.6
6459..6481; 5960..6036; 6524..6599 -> 5.7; 46.3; 45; 63.6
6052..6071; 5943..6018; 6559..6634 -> 0.6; 46.3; 46.5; 60.4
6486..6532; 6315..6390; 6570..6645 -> 3.2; 43.5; 43.1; 48.1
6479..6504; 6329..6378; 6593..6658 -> 0.2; 43.4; 42.6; 42.5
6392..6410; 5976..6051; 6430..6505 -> 0.5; 46.2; 43.2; 44.1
